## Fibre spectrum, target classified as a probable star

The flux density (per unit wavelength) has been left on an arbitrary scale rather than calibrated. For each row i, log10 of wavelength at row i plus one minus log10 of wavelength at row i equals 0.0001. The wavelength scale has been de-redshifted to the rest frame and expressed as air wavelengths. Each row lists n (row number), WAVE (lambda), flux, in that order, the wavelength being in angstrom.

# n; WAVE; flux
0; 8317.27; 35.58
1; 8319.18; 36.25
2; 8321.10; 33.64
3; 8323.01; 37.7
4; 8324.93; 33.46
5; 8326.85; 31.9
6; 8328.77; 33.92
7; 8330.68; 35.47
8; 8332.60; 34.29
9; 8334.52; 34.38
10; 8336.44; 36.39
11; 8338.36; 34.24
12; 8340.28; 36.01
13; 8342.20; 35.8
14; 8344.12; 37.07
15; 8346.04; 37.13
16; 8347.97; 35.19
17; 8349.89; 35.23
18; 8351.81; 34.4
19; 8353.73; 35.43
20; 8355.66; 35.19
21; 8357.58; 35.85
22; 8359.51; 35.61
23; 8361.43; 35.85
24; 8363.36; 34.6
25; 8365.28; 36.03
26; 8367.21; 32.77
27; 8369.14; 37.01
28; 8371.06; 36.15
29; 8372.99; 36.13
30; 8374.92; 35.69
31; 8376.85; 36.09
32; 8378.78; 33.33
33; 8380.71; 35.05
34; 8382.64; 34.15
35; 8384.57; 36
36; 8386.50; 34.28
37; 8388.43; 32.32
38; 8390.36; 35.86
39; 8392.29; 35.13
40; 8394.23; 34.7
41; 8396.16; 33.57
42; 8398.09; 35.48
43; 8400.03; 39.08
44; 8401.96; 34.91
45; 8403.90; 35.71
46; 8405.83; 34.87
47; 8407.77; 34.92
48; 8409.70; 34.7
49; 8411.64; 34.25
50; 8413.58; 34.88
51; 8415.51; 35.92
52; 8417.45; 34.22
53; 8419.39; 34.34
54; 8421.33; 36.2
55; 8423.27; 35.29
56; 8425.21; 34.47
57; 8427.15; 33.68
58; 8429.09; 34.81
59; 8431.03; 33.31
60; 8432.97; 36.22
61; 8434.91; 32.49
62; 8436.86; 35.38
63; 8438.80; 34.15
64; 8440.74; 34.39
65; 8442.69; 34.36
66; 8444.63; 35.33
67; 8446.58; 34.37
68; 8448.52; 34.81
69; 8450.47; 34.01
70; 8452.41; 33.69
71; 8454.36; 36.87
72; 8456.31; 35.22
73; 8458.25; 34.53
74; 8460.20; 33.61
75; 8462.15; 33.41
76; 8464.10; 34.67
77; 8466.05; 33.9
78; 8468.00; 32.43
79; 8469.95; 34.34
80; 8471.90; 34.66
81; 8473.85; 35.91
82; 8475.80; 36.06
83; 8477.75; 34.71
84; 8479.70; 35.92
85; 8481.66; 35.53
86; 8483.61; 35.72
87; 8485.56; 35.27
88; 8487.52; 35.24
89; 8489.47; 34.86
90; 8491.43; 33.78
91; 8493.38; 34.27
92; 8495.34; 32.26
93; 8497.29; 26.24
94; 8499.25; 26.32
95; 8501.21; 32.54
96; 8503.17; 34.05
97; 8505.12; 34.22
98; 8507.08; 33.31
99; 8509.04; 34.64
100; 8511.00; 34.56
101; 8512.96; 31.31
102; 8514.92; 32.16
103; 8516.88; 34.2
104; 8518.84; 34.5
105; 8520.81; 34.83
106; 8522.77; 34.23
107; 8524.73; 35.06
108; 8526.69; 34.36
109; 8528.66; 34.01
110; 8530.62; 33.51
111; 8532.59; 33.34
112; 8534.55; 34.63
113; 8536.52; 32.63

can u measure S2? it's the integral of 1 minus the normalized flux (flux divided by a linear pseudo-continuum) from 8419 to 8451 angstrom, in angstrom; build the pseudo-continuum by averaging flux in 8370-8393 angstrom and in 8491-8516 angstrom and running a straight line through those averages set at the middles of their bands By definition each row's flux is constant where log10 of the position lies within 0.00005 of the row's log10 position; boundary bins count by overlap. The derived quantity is -0.7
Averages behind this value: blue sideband 35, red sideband 32.3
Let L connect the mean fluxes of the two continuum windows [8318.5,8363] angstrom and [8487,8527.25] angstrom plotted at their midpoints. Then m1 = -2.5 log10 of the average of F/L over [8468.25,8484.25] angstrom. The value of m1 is -0.05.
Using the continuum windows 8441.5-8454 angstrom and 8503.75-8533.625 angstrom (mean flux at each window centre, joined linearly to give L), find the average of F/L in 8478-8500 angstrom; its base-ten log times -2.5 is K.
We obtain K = 0.03 mag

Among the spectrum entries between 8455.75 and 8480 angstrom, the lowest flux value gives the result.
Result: 32.43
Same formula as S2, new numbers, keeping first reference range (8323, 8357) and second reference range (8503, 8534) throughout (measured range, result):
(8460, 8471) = 0.2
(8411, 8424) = -0.2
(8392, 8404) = -0.3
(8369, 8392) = -0.2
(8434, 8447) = 0.0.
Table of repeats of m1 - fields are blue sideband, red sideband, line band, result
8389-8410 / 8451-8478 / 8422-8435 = 0.02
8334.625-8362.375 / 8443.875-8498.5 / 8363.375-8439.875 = 0.00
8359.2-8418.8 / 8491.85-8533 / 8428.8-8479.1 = -0.02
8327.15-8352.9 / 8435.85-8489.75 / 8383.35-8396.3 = 0.01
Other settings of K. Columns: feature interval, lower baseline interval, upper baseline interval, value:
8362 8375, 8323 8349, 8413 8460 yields -0.015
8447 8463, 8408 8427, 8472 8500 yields -0.008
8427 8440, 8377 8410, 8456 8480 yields 0.012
